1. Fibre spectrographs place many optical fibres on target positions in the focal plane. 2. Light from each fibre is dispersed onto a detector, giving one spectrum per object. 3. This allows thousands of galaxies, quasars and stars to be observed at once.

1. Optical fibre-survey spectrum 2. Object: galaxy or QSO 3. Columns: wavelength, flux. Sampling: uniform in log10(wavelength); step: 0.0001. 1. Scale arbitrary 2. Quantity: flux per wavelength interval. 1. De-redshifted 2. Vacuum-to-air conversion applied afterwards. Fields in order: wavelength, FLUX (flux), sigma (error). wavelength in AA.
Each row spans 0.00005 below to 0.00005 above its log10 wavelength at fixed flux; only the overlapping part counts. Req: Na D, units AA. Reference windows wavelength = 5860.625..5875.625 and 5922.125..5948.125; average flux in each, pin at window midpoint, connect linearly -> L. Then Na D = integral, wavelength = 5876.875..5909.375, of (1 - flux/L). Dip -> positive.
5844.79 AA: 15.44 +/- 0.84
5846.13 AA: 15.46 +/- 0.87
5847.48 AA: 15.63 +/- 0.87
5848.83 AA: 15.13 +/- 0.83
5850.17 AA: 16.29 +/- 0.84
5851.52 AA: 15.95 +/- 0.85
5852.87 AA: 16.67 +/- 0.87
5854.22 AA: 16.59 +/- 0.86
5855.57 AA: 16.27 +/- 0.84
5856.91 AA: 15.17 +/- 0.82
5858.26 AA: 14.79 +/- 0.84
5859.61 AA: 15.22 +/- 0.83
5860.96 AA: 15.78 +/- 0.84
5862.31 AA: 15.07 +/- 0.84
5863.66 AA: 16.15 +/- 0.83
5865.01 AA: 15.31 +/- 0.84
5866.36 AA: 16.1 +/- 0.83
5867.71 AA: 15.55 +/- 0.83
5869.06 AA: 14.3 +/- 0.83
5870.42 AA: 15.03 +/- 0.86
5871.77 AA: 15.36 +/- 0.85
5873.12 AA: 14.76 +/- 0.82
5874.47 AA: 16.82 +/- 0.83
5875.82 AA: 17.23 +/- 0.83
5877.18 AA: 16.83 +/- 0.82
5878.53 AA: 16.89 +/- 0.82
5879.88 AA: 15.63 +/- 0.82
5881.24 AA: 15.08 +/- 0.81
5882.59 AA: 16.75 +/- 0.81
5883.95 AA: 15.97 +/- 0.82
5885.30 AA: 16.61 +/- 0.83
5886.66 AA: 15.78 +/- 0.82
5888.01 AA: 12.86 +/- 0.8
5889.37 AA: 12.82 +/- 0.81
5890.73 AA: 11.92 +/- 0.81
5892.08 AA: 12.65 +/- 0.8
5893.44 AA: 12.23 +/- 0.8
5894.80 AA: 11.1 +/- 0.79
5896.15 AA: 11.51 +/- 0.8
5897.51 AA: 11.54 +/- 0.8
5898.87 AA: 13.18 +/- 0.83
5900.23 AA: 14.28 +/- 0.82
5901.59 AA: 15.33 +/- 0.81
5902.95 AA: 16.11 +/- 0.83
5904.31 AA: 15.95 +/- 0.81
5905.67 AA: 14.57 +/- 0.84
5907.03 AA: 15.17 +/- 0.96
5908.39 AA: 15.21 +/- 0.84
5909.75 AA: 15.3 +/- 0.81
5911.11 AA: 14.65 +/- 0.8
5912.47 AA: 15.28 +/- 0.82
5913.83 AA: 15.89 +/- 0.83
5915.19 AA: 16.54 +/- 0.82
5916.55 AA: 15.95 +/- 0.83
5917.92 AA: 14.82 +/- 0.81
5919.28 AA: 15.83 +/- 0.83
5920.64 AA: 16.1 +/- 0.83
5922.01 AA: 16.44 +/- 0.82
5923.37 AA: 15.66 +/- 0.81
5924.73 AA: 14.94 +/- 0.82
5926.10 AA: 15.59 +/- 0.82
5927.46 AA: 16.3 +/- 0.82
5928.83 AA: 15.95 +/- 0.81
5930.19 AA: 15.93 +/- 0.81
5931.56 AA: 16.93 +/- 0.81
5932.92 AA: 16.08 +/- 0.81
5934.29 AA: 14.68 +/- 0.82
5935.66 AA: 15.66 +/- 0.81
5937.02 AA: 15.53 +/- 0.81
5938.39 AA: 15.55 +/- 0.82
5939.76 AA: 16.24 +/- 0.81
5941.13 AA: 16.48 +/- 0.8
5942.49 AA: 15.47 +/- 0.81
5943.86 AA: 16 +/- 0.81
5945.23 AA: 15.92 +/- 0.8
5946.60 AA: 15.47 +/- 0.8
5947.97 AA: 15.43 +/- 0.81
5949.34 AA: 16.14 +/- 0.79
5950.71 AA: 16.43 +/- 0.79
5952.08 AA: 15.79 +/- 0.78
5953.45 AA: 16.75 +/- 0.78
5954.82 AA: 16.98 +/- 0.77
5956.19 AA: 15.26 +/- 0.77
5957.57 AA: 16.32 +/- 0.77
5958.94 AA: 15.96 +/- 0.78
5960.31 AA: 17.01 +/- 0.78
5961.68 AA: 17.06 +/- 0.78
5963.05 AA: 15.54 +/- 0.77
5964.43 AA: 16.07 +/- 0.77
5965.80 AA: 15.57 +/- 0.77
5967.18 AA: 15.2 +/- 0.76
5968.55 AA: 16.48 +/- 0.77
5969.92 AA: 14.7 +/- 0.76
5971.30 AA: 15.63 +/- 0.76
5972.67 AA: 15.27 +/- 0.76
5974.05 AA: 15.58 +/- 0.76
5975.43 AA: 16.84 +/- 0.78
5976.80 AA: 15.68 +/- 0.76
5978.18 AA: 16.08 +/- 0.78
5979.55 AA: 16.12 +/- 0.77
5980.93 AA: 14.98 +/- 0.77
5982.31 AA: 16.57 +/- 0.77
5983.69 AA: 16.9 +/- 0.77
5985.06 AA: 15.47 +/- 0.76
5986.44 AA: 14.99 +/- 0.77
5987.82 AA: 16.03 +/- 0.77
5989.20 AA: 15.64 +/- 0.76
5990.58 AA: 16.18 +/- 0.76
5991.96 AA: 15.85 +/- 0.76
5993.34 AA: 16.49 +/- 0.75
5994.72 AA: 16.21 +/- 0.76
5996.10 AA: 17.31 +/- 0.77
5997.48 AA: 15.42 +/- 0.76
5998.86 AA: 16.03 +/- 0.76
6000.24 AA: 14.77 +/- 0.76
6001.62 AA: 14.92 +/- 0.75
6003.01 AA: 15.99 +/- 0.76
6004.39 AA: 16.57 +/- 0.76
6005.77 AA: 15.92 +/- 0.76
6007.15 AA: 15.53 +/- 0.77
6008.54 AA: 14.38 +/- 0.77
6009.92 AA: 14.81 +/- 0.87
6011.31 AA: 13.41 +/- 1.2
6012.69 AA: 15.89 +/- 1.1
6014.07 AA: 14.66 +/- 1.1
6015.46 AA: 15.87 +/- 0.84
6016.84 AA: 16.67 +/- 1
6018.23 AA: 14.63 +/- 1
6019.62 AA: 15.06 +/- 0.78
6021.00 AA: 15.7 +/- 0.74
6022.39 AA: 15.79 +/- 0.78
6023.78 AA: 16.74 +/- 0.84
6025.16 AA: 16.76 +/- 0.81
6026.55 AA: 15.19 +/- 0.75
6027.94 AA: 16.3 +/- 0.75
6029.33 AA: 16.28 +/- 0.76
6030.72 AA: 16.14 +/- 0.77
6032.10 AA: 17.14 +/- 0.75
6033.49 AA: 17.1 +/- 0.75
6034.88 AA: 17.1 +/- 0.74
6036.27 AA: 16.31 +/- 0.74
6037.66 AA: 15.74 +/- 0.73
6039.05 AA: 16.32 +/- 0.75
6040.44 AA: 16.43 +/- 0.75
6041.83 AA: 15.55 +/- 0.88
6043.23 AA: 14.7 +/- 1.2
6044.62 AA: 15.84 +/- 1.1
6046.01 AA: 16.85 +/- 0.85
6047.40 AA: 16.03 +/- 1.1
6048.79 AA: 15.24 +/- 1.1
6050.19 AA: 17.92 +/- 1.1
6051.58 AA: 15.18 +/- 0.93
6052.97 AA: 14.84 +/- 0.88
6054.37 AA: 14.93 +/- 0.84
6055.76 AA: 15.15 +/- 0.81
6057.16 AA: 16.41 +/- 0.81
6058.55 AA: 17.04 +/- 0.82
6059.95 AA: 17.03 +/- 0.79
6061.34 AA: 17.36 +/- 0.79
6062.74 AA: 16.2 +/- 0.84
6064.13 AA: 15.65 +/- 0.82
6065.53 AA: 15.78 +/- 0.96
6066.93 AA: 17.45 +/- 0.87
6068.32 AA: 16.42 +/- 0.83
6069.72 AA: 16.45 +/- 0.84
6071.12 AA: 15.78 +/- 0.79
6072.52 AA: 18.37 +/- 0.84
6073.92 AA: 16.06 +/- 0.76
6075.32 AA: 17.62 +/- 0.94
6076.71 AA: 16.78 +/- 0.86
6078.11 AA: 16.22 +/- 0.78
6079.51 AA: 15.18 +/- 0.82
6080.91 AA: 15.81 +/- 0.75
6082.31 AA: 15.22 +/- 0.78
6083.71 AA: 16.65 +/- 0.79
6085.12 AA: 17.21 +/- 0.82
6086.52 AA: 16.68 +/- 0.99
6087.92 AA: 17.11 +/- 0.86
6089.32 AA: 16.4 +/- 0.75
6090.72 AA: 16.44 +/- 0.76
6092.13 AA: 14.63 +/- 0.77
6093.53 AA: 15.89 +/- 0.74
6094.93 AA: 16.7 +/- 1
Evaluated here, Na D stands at 2.6 AA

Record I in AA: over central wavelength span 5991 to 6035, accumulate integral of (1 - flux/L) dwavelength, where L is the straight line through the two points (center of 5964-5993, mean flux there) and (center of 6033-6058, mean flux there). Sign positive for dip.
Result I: 0.2 AA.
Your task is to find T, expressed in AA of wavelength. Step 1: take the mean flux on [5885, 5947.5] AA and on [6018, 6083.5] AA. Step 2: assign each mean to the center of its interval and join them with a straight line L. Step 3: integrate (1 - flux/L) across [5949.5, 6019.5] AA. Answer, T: -1.0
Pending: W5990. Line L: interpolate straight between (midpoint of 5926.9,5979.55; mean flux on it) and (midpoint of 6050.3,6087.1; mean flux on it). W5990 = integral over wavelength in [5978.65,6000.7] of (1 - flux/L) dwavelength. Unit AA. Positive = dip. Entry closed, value 0.2 AA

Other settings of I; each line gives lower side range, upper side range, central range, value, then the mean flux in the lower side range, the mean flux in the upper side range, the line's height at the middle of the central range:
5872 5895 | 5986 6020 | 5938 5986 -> -1.9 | 14.9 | 15.6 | 15.3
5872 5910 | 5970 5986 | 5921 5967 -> -1.7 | 14.6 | 15.9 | 15.4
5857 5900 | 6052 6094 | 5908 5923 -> -0.6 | 14.7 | 16.3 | 15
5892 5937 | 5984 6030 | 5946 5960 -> -0.7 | 15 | 15.7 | 15.3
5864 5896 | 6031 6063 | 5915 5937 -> -0.8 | 14.9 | 16.2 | 15.3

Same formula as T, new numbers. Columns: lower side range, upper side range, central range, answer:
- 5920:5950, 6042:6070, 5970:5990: 0.2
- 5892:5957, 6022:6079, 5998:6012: 0.6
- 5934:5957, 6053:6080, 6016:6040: 0.1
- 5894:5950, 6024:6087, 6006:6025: 0.7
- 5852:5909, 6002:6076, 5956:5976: -0.5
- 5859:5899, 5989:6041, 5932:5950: -0.6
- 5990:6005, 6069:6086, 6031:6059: 0.3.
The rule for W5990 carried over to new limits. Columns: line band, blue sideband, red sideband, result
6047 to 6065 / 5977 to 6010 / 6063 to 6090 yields 0.3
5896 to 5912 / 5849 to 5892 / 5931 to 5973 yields 1.2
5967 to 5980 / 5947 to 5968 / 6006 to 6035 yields 0.2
